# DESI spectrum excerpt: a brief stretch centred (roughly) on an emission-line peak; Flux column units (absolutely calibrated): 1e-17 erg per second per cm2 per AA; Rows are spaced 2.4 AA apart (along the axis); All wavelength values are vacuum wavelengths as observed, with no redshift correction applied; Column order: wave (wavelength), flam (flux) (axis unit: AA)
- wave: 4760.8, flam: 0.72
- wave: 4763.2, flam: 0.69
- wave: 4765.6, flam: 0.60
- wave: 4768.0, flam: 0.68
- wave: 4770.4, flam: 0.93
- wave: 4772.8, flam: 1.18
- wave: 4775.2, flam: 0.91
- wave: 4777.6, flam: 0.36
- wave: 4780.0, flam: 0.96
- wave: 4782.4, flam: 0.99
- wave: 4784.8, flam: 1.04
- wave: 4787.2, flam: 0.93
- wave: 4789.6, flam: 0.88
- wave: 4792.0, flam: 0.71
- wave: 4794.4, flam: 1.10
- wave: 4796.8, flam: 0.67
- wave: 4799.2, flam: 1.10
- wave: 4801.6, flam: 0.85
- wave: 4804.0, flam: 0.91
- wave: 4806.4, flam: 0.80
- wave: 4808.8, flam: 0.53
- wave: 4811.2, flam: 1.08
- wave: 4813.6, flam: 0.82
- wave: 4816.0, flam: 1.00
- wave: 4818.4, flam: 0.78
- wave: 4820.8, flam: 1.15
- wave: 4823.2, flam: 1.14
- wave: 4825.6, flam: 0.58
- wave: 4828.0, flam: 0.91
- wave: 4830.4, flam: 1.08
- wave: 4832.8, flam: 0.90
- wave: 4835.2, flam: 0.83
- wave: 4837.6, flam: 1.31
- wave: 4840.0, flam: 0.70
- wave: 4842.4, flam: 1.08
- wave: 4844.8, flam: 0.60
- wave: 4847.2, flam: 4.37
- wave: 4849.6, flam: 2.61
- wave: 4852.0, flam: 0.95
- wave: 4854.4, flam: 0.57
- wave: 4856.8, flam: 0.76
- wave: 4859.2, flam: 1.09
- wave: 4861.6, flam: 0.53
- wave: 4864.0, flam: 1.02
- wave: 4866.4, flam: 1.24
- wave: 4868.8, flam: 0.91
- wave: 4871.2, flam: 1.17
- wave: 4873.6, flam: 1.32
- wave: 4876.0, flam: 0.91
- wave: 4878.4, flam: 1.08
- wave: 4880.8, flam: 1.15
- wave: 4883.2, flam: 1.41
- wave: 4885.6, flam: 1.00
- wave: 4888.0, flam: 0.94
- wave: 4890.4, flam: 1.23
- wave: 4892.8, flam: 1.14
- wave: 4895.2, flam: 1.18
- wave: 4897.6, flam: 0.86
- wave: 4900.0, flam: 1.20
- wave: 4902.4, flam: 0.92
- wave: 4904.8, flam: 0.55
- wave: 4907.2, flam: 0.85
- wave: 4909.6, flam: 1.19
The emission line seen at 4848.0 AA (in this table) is H-gamma 4340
